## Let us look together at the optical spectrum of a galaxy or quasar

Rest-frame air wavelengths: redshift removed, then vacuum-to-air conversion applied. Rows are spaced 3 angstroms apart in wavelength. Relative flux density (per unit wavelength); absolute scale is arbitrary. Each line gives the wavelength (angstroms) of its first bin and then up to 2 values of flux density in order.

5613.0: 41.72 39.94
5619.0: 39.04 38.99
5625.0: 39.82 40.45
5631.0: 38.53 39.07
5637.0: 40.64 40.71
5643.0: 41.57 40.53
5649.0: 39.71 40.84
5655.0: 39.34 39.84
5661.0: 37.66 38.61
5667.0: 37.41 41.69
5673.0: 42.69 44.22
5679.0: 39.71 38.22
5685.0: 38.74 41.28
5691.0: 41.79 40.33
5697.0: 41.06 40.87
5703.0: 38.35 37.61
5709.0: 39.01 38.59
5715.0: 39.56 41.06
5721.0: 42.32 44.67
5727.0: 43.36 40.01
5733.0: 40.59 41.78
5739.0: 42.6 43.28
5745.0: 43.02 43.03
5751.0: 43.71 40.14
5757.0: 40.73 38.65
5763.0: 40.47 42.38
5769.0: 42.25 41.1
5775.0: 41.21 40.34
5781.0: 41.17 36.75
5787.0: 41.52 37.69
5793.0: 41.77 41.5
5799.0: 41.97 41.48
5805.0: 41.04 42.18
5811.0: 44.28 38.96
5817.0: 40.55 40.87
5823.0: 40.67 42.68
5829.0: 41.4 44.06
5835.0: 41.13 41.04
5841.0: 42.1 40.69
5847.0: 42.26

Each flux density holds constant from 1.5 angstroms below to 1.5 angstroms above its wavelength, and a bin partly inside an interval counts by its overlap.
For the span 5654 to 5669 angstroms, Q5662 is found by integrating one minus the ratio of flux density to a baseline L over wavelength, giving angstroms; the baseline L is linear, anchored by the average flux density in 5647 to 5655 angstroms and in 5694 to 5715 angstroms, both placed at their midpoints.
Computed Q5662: 0.5 angstroms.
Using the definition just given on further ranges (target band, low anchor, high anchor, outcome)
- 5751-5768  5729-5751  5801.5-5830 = 0.5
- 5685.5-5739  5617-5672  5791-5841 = -0.4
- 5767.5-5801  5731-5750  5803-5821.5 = 0.8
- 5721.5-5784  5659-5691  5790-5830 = -1.2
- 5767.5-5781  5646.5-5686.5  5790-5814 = 0.0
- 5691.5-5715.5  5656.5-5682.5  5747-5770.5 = 0.6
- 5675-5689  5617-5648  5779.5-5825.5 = 0.0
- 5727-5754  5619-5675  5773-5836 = -1.0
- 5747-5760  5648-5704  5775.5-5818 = -0.3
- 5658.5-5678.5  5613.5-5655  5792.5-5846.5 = 0.0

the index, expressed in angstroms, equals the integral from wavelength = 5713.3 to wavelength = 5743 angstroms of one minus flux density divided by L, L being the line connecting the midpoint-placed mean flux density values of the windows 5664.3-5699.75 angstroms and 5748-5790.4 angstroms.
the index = -0.88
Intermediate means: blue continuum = 40.6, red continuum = 40.7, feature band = 41.9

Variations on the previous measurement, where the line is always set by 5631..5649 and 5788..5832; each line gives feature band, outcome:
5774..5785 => 0.3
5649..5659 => 0.1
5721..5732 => -0.5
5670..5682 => -0.3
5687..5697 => -0.1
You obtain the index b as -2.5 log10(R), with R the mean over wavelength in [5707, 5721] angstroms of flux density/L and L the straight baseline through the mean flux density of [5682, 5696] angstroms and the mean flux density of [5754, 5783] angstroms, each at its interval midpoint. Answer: 0.02 mag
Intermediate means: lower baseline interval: 40.3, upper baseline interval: 40.8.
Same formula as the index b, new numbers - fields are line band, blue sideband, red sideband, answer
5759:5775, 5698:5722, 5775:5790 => -0.03 mag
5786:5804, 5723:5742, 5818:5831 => 0.02 mag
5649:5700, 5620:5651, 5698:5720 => -0.01 mag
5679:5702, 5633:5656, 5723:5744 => 0.03 mag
